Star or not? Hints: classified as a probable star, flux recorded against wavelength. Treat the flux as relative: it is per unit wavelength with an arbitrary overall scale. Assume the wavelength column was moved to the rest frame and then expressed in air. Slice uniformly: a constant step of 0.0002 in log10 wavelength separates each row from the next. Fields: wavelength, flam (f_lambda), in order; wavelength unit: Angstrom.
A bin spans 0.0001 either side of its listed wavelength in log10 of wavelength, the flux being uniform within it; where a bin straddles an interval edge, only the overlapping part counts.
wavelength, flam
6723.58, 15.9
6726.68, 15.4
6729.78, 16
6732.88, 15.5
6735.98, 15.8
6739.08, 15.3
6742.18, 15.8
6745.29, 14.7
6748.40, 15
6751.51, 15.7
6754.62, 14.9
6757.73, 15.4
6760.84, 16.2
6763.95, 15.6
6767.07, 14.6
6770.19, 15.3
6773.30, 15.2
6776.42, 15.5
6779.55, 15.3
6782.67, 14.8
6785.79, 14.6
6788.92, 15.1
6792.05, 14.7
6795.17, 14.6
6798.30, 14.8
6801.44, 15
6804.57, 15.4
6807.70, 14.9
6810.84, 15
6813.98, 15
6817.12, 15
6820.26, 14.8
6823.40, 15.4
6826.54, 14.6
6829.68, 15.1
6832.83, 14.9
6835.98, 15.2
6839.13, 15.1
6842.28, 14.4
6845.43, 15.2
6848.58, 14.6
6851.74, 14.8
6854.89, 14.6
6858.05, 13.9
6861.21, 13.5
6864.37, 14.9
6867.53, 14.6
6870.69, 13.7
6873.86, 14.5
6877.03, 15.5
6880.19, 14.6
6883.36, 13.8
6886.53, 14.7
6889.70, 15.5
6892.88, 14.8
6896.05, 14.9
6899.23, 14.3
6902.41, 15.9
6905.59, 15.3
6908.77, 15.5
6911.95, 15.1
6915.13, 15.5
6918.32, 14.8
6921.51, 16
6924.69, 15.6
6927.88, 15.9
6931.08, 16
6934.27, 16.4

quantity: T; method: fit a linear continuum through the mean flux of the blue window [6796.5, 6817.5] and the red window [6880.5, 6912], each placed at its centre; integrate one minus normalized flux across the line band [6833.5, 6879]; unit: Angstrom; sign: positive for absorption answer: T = 1.1 Angstrom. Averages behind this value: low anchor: 15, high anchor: 15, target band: 14.6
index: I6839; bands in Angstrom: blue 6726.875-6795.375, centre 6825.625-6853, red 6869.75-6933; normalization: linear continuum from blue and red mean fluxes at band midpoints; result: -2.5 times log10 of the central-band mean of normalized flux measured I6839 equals 0.02 mag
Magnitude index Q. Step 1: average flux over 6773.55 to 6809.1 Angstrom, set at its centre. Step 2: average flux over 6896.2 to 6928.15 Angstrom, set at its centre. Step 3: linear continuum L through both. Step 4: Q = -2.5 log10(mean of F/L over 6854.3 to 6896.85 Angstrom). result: 0.05 mag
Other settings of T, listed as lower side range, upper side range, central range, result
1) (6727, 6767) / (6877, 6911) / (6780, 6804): 0.7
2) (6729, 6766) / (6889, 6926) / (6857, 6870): 0.9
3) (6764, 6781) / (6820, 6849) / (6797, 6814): 0.1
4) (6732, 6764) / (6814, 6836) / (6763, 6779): 0.1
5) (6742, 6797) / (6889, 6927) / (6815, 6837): 0.3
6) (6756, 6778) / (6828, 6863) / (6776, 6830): 0.3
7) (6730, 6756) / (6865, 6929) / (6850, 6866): 0.8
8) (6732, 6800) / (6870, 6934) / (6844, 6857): 0.3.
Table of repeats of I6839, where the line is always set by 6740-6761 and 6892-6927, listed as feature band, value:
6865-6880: 0.05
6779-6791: 0.03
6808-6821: 0.03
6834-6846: 0.02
